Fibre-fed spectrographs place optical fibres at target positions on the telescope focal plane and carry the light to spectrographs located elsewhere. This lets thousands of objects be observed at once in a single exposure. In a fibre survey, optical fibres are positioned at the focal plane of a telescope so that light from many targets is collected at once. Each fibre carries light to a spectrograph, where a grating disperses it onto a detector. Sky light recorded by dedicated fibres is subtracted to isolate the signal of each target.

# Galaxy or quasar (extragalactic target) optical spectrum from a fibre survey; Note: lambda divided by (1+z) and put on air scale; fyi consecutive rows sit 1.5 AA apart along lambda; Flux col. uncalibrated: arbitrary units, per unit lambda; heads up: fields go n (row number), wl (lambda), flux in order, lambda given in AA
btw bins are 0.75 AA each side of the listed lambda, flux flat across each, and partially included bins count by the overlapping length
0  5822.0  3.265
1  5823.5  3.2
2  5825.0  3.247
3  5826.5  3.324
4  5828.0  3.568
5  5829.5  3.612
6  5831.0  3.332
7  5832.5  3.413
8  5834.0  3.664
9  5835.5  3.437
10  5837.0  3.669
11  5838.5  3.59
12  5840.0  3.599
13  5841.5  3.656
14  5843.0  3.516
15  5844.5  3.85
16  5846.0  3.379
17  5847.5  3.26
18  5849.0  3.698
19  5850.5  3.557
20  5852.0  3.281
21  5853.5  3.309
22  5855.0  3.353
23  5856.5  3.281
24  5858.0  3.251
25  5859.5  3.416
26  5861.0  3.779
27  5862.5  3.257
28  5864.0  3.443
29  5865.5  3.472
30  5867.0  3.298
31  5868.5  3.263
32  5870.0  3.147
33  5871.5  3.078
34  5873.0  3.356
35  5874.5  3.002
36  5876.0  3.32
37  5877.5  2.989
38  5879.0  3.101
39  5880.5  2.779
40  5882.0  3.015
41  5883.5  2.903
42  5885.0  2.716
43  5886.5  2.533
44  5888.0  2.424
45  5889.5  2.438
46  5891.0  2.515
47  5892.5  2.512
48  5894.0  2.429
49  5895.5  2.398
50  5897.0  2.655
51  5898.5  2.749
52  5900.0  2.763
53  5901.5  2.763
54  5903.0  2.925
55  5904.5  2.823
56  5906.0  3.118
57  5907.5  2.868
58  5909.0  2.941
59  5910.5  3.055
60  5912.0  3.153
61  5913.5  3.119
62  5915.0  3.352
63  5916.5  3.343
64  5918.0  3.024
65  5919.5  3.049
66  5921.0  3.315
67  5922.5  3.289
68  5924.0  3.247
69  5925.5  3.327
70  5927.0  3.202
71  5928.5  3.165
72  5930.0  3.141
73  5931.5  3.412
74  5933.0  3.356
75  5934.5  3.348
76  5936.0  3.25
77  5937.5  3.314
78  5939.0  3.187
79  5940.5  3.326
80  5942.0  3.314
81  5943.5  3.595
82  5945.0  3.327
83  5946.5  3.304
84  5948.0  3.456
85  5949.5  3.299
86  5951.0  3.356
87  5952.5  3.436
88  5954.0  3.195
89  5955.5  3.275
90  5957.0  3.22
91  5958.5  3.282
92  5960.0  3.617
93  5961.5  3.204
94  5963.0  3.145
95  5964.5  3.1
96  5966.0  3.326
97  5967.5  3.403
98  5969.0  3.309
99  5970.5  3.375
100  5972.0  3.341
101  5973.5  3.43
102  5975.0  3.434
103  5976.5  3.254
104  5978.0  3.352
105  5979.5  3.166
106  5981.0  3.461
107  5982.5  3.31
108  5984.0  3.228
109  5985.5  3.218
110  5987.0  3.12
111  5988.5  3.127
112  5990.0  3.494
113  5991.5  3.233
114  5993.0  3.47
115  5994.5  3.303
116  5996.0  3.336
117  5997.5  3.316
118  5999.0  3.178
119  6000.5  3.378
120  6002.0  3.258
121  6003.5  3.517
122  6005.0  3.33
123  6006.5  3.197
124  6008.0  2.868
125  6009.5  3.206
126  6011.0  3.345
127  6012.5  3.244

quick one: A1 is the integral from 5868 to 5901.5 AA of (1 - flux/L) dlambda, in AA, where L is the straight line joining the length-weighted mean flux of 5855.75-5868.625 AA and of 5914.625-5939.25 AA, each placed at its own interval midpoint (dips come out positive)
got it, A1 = 5.3 AA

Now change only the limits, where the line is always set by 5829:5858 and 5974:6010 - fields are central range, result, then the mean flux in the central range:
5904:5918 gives 1.27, 3.09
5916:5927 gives 0.51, 3.22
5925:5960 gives 0.39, 3.31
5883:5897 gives 3.62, 2.54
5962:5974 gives 0.06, 3.3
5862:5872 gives 0.50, 3.29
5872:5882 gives 1.04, 3.09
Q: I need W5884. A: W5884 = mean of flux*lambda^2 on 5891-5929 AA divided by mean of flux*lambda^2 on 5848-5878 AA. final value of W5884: 0.91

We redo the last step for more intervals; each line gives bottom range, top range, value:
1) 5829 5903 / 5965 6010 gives 1.09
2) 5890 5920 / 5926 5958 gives 1.17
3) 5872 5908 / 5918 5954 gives 1.20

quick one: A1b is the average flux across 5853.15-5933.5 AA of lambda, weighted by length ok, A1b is 3.05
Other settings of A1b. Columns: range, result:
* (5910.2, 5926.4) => 3.21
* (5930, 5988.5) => 3.31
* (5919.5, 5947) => 3.29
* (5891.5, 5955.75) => 3.12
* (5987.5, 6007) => 3.32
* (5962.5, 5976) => 3.32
